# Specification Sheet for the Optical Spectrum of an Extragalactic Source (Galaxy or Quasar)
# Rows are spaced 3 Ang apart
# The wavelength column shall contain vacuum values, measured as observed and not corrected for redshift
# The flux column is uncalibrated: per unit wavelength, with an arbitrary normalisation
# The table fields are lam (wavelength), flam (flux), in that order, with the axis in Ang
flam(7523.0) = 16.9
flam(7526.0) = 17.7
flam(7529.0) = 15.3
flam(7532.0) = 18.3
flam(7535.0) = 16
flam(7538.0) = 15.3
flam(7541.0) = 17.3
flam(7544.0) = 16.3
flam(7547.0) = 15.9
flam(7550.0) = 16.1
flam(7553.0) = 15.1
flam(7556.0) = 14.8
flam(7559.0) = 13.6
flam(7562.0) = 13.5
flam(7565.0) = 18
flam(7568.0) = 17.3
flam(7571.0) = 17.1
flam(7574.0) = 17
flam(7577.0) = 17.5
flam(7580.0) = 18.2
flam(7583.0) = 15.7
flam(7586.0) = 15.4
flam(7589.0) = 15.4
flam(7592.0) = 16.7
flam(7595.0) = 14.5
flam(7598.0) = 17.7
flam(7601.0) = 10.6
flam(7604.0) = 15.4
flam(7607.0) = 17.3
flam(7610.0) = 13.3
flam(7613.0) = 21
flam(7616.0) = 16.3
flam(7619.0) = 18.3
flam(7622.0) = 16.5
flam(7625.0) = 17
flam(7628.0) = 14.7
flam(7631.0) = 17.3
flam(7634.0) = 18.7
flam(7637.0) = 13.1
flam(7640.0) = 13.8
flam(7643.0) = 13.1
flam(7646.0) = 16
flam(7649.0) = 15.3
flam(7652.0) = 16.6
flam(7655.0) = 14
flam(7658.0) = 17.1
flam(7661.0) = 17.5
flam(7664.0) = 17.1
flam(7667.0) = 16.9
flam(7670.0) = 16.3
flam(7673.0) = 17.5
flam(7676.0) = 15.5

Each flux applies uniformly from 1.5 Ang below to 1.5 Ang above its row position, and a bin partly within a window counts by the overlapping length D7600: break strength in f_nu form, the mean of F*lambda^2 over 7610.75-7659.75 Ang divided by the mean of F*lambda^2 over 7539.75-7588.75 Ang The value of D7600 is 1.0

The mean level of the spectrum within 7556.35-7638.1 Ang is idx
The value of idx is 16.2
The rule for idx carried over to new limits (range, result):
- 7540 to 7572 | 15.9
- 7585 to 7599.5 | 16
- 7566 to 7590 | 16.8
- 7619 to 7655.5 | 15.7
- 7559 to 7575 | 16.3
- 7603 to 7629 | 16.7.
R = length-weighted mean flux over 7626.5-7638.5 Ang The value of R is 16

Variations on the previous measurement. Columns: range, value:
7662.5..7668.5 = 17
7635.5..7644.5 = 13.3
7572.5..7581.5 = 17.6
